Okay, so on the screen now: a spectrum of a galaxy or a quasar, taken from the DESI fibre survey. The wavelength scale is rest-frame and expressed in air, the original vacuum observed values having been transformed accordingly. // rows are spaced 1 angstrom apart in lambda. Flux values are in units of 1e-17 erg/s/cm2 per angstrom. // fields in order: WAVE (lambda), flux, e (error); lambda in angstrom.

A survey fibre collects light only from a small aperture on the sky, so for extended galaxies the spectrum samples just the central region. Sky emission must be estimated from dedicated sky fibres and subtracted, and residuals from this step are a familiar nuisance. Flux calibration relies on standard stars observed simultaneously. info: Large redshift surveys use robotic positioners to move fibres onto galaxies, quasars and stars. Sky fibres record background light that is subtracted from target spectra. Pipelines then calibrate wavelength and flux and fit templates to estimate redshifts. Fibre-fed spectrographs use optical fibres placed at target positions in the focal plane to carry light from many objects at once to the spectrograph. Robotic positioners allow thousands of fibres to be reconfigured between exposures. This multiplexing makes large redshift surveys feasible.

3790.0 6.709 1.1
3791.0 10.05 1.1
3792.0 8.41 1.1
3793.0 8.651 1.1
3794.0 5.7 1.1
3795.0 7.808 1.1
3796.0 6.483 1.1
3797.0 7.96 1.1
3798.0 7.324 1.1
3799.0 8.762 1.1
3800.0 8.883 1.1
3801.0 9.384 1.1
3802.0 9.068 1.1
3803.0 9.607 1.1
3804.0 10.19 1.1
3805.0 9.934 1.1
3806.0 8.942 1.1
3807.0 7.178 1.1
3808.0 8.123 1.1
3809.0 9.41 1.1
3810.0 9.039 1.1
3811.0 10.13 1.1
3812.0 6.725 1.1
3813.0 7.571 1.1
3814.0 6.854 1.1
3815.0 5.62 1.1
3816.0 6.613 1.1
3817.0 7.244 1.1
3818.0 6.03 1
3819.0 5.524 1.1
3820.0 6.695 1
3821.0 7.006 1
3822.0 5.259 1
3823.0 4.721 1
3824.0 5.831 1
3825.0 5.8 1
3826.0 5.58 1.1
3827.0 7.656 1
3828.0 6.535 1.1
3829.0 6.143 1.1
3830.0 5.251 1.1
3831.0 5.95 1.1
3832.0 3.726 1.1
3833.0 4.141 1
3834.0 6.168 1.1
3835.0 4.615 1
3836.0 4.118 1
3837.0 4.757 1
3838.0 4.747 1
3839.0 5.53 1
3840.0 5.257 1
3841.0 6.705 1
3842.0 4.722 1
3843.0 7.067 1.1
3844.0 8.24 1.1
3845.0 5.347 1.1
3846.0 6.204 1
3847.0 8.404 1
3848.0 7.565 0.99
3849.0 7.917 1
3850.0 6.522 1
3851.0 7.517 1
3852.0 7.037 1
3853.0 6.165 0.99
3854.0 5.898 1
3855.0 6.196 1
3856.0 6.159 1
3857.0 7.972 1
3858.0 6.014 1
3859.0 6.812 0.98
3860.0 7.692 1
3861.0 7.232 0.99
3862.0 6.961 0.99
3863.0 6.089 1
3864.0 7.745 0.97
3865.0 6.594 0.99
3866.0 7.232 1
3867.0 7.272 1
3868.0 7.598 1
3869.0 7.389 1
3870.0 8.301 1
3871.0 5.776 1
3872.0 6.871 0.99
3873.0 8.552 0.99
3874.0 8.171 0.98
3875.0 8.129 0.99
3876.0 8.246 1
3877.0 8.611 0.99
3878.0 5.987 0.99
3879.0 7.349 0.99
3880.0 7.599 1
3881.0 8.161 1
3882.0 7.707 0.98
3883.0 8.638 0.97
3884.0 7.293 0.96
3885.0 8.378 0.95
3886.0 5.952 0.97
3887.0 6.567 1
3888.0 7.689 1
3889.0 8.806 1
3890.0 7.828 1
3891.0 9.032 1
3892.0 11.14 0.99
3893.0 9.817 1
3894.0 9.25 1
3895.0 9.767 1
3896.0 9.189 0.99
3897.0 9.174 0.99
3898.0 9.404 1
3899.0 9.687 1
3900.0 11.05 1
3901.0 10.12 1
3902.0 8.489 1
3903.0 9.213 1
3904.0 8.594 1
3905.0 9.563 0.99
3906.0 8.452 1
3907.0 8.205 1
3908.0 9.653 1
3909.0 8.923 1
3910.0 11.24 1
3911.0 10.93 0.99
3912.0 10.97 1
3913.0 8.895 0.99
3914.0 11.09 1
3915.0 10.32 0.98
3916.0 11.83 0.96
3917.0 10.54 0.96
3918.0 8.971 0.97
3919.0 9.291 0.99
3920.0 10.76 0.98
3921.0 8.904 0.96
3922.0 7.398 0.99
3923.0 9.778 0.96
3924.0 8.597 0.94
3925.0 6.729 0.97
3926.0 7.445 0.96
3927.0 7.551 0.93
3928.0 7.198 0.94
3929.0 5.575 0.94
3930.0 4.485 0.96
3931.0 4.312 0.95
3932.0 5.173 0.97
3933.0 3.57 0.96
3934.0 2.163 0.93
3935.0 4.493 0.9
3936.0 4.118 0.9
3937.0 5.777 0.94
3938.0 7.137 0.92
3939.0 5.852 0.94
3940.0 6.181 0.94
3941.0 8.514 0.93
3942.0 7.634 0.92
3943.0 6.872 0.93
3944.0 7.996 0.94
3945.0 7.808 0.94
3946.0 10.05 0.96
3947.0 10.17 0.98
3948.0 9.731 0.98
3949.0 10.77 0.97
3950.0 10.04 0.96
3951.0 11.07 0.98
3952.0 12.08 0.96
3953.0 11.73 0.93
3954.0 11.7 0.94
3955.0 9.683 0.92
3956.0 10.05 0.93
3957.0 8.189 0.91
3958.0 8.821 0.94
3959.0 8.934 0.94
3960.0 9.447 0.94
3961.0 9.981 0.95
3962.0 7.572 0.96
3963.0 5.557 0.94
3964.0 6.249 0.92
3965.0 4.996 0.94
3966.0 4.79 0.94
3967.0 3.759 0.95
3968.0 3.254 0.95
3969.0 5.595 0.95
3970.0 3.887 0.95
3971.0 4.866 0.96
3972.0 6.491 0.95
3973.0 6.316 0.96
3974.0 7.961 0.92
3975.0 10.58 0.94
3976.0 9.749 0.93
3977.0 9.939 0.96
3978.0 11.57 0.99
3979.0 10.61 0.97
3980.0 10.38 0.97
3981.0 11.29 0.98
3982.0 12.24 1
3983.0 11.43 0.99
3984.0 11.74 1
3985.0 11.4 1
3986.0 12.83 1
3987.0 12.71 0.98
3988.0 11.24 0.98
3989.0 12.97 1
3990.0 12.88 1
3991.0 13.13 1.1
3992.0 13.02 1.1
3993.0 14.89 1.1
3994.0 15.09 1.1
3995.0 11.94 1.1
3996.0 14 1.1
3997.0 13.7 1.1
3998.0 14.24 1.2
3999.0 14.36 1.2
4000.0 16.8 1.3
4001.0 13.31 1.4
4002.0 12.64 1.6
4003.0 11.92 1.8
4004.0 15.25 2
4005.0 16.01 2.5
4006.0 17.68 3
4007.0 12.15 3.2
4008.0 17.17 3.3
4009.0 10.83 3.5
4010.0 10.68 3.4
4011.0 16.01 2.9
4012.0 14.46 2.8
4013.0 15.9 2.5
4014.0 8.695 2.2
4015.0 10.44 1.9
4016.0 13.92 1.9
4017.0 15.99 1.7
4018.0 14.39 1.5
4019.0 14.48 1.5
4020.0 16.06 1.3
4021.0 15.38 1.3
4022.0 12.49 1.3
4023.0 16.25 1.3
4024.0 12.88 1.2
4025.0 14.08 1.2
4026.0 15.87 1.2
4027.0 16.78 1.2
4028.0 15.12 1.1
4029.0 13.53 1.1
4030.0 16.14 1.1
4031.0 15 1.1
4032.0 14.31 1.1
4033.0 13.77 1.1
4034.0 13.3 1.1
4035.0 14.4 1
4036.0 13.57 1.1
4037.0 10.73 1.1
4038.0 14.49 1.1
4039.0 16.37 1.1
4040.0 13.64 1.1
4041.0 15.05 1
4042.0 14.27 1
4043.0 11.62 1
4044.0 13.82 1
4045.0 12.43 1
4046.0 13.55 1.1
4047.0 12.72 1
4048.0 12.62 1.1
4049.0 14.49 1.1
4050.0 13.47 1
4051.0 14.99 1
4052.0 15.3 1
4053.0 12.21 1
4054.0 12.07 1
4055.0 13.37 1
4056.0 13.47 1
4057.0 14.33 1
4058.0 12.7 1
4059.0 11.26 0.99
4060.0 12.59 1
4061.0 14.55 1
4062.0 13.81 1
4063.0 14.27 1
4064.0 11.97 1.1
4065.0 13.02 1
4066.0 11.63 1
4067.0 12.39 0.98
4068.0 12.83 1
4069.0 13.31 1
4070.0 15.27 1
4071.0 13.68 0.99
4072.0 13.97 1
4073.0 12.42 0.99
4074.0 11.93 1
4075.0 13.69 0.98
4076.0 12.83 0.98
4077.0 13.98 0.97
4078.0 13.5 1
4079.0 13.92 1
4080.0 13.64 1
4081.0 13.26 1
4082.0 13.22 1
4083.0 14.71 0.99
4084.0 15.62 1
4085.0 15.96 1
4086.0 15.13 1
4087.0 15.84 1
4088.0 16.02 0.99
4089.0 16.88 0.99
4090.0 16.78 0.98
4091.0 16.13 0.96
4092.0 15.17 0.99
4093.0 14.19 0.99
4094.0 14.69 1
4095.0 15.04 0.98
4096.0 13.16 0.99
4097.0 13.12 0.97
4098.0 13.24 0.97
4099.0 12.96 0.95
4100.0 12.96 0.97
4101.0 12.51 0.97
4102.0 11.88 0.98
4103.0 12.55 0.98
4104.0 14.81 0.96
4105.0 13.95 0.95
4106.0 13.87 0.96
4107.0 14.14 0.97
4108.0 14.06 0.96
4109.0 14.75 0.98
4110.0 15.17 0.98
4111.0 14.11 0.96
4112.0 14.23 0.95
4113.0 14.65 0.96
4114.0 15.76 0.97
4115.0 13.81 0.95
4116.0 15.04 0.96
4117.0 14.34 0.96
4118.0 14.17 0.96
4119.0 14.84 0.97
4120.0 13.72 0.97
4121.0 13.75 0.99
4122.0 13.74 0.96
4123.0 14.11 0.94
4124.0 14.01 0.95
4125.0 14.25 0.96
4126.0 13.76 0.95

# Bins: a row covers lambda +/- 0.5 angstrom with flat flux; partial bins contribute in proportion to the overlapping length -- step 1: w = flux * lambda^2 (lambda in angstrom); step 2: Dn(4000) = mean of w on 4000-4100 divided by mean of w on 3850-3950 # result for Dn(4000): 1.9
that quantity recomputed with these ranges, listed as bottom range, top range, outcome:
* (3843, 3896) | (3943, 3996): 1.35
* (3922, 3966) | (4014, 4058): 1.90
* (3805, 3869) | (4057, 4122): 2.41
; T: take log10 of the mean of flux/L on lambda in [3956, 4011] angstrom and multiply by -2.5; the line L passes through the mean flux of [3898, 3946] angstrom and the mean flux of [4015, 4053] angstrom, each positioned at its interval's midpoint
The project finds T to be 0.08 mag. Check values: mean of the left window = 8.08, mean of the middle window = 10.8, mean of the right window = 14.2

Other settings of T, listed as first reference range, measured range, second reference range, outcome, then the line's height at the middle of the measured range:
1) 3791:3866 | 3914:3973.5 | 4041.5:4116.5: 0.297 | 10.1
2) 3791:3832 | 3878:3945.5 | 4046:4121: 0.192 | 9.78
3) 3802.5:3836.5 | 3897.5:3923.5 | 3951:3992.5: -0.170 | 8.3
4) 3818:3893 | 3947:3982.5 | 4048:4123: 0.182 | 10.2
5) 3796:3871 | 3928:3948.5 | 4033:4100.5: 0.487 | 9.98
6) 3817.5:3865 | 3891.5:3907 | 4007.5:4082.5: -0.142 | 8.33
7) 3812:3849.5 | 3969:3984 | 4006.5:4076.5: 0.245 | 11.3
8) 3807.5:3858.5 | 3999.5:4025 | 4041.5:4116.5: -0.190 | 11.8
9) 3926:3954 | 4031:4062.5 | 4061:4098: -0.088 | 12.5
